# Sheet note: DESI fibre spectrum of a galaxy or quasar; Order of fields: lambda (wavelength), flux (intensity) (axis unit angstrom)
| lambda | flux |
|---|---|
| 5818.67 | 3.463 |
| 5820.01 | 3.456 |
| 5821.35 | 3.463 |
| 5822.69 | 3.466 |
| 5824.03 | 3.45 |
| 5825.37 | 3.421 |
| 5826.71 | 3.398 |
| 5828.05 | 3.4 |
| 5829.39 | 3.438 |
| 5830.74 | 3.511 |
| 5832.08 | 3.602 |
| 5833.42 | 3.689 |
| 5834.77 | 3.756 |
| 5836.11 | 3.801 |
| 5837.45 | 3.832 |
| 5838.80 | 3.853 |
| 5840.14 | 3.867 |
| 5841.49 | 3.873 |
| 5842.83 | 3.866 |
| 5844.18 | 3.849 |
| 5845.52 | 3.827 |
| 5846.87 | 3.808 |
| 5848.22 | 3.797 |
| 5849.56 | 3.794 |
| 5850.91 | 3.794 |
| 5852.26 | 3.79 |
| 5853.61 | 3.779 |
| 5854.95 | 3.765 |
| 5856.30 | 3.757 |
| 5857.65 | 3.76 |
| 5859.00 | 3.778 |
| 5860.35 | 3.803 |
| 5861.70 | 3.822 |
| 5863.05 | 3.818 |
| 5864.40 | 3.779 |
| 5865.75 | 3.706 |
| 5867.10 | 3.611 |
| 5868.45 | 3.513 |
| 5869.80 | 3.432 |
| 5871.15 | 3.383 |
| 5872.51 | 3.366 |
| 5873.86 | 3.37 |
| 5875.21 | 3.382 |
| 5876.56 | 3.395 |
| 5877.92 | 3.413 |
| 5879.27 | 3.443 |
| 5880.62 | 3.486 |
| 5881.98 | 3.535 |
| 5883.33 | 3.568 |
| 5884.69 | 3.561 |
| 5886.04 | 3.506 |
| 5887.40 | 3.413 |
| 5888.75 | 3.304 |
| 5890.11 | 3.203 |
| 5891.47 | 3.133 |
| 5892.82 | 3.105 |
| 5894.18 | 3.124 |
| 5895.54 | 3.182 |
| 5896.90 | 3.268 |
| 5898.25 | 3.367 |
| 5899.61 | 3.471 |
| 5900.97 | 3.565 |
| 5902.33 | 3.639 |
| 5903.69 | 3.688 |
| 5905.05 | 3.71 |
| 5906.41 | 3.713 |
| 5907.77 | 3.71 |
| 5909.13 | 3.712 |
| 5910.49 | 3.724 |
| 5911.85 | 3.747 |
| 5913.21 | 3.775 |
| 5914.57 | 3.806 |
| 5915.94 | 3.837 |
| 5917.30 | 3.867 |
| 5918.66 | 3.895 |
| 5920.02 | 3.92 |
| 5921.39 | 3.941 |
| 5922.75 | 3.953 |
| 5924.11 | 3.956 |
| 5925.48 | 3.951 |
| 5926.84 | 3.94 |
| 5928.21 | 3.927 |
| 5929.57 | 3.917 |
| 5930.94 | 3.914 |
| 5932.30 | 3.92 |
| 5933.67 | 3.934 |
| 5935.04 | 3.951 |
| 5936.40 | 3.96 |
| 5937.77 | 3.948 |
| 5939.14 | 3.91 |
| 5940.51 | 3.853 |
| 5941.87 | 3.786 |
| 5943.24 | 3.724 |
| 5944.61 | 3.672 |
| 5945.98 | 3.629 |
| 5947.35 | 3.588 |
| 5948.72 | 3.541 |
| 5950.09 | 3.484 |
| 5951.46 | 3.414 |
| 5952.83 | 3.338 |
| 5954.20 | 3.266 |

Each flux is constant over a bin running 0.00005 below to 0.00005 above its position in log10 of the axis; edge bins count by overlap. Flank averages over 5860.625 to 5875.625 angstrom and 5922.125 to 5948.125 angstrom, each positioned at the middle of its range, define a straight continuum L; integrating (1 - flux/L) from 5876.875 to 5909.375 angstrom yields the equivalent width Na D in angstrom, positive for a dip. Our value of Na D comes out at 2.1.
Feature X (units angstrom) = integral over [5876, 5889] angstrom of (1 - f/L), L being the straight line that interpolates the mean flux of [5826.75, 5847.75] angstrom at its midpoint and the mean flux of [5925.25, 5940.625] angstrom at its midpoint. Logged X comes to 1.2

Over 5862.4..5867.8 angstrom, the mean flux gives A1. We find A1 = 3.73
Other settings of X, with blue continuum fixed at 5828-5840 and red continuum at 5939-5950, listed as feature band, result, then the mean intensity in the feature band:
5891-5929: 0.18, 3.67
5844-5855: -0.36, 3.8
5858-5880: 0.69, 3.57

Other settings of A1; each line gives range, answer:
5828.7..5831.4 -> 3.47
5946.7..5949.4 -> 3.56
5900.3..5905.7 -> 3.65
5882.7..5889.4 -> 3.47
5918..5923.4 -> 3.93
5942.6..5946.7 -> 3.67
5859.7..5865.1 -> 3.81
